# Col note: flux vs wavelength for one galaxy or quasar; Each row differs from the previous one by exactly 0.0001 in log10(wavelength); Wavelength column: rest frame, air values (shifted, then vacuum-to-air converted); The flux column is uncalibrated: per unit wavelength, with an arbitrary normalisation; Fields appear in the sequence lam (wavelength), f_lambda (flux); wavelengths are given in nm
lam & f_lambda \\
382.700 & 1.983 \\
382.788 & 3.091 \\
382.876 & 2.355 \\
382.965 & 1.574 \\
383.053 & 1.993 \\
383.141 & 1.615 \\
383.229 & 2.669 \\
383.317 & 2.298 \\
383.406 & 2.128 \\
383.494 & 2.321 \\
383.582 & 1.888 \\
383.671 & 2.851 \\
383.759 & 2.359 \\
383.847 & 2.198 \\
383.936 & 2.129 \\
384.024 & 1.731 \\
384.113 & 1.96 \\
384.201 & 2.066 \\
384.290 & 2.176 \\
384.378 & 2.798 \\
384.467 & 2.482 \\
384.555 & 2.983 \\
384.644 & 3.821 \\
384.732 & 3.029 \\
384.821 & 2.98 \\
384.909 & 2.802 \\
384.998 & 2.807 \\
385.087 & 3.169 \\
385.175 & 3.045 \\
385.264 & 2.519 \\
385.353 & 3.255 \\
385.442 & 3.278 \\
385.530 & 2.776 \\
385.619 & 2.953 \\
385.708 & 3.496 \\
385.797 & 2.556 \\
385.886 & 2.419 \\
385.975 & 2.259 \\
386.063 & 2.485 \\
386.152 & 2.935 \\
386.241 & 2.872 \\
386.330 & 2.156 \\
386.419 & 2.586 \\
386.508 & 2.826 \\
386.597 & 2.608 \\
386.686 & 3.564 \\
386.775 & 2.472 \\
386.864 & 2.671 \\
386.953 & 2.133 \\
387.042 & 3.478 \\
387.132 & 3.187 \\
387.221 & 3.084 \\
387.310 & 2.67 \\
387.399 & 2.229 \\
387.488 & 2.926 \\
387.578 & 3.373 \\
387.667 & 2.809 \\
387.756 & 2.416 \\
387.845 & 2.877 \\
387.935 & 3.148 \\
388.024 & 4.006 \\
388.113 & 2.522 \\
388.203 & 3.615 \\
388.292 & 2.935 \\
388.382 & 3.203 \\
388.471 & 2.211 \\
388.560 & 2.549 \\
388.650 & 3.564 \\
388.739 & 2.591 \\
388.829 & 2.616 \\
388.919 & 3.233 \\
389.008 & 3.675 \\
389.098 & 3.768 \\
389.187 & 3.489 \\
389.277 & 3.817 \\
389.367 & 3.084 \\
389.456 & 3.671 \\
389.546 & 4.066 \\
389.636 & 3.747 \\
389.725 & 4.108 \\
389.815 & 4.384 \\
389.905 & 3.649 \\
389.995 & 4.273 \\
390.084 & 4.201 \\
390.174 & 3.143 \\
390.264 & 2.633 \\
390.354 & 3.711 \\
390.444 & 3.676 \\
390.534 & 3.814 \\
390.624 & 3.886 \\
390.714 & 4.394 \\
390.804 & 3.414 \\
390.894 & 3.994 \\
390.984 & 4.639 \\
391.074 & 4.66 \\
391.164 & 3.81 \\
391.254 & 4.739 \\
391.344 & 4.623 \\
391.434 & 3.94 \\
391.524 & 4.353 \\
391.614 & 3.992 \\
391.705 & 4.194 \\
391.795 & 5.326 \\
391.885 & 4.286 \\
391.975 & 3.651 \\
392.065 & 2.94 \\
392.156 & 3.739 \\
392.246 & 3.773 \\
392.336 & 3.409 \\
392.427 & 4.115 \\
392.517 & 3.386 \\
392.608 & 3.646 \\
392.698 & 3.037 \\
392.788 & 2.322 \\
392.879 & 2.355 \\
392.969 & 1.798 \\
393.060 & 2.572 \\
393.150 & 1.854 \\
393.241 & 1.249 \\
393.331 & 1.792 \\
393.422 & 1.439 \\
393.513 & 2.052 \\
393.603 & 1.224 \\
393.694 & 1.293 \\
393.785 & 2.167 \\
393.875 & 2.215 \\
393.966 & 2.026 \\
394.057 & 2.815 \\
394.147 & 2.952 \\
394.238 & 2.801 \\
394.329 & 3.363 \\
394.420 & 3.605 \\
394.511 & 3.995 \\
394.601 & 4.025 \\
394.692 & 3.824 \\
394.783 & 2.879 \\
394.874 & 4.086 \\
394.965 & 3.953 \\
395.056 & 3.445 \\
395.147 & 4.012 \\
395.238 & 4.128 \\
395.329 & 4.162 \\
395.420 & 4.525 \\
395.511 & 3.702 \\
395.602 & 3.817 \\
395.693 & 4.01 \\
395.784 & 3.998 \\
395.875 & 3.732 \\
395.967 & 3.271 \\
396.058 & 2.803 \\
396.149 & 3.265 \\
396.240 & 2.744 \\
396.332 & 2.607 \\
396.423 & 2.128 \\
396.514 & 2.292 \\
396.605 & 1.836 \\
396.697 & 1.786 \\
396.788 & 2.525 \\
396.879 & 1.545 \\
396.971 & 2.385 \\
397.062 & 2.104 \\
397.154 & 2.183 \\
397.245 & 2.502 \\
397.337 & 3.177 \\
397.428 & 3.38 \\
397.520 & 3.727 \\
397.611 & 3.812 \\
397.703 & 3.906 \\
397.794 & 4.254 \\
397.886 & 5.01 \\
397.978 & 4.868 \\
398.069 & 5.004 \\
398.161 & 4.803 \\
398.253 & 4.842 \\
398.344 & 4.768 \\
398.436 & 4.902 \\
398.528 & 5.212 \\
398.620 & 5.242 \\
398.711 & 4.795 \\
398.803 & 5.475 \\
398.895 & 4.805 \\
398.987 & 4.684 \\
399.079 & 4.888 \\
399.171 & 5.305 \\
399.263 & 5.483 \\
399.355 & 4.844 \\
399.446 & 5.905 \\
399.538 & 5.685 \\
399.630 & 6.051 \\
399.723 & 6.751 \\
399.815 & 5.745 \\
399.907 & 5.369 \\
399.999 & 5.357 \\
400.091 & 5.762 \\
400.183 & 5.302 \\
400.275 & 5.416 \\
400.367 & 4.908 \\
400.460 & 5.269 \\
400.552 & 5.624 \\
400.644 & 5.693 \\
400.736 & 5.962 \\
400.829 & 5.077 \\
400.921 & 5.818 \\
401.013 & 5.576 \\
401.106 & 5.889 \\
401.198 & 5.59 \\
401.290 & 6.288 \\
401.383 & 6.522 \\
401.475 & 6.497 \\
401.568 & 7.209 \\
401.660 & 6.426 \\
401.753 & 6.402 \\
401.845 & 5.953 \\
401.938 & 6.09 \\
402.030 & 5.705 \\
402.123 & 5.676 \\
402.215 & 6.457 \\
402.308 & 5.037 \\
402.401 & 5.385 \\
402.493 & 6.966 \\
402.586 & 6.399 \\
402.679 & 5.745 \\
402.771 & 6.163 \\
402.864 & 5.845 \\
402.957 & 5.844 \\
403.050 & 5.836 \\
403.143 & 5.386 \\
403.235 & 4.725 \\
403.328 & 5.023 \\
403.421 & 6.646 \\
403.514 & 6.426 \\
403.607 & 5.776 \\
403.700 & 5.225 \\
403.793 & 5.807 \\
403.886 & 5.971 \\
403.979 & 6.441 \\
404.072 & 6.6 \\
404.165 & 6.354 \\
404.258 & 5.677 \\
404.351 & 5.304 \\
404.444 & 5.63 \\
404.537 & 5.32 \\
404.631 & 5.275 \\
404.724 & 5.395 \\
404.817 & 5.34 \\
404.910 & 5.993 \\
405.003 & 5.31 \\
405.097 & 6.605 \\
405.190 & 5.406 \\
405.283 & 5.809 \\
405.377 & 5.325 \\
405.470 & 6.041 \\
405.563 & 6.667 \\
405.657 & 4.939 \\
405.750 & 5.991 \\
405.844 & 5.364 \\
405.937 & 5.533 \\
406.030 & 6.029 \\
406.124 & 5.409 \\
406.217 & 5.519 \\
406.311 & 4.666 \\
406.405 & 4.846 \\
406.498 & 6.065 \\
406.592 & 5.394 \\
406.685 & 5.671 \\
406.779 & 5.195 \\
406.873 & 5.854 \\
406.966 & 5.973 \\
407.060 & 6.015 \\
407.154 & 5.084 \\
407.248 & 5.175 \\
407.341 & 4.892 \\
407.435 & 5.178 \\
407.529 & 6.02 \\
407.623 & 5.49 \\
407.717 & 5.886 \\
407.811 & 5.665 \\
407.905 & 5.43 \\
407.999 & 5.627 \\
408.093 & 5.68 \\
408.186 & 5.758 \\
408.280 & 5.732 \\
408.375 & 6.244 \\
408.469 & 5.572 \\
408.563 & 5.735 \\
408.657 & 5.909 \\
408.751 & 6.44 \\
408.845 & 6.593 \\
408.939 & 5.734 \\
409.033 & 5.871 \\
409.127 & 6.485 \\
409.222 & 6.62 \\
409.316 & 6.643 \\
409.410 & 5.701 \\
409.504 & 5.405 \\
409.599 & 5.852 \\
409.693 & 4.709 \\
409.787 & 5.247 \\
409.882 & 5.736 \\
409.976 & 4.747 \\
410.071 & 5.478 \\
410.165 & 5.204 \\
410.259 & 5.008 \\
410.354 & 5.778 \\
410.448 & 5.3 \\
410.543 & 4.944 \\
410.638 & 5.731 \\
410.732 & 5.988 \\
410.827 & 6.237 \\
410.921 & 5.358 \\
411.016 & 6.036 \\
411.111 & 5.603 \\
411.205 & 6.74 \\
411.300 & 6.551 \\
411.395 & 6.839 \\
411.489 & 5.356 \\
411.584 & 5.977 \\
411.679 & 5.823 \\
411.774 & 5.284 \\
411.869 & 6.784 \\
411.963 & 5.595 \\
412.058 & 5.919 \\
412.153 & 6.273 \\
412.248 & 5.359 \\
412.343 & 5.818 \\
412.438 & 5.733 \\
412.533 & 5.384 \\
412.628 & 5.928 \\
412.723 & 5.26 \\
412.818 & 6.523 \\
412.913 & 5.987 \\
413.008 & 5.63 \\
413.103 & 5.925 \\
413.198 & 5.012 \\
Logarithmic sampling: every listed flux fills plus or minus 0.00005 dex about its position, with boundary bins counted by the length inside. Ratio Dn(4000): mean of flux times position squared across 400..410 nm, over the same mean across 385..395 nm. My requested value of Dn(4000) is 1.95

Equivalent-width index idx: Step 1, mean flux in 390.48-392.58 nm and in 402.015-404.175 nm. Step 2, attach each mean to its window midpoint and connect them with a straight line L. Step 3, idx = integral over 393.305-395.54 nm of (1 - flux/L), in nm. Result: 0.722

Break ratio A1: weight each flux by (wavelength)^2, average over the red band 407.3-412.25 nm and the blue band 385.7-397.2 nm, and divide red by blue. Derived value 2.0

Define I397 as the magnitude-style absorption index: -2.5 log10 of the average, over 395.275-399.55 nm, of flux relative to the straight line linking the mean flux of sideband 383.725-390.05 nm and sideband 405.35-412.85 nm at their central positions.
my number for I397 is 0.11 mag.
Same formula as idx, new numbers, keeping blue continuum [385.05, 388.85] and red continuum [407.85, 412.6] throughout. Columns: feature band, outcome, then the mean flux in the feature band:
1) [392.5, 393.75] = 0.520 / 2.11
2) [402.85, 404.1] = -0.220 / 5.81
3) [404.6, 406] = -0.136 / 5.68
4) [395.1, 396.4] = 0.119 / 3.6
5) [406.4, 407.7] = -0.031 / 5.52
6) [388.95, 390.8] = -0.297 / 3.75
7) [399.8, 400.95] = -0.233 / 5.47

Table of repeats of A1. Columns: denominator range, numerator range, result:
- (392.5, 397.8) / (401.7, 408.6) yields 2.06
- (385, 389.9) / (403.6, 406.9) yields 2.03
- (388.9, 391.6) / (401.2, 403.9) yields 1.63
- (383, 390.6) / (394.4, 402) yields 1.63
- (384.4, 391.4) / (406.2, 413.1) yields 1.97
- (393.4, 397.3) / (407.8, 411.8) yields 2.11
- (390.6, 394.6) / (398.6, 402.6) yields 1.84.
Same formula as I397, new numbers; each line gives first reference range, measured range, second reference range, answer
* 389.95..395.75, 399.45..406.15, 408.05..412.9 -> -0.22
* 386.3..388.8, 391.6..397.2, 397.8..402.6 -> 0.38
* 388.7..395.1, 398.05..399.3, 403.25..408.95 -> -0.12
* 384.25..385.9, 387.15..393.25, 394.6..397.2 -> -0.14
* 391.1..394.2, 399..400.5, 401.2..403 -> -0.03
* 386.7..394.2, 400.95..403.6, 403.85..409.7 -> -0.19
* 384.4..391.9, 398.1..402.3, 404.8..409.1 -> -0.16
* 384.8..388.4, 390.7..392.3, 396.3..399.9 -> -0.20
